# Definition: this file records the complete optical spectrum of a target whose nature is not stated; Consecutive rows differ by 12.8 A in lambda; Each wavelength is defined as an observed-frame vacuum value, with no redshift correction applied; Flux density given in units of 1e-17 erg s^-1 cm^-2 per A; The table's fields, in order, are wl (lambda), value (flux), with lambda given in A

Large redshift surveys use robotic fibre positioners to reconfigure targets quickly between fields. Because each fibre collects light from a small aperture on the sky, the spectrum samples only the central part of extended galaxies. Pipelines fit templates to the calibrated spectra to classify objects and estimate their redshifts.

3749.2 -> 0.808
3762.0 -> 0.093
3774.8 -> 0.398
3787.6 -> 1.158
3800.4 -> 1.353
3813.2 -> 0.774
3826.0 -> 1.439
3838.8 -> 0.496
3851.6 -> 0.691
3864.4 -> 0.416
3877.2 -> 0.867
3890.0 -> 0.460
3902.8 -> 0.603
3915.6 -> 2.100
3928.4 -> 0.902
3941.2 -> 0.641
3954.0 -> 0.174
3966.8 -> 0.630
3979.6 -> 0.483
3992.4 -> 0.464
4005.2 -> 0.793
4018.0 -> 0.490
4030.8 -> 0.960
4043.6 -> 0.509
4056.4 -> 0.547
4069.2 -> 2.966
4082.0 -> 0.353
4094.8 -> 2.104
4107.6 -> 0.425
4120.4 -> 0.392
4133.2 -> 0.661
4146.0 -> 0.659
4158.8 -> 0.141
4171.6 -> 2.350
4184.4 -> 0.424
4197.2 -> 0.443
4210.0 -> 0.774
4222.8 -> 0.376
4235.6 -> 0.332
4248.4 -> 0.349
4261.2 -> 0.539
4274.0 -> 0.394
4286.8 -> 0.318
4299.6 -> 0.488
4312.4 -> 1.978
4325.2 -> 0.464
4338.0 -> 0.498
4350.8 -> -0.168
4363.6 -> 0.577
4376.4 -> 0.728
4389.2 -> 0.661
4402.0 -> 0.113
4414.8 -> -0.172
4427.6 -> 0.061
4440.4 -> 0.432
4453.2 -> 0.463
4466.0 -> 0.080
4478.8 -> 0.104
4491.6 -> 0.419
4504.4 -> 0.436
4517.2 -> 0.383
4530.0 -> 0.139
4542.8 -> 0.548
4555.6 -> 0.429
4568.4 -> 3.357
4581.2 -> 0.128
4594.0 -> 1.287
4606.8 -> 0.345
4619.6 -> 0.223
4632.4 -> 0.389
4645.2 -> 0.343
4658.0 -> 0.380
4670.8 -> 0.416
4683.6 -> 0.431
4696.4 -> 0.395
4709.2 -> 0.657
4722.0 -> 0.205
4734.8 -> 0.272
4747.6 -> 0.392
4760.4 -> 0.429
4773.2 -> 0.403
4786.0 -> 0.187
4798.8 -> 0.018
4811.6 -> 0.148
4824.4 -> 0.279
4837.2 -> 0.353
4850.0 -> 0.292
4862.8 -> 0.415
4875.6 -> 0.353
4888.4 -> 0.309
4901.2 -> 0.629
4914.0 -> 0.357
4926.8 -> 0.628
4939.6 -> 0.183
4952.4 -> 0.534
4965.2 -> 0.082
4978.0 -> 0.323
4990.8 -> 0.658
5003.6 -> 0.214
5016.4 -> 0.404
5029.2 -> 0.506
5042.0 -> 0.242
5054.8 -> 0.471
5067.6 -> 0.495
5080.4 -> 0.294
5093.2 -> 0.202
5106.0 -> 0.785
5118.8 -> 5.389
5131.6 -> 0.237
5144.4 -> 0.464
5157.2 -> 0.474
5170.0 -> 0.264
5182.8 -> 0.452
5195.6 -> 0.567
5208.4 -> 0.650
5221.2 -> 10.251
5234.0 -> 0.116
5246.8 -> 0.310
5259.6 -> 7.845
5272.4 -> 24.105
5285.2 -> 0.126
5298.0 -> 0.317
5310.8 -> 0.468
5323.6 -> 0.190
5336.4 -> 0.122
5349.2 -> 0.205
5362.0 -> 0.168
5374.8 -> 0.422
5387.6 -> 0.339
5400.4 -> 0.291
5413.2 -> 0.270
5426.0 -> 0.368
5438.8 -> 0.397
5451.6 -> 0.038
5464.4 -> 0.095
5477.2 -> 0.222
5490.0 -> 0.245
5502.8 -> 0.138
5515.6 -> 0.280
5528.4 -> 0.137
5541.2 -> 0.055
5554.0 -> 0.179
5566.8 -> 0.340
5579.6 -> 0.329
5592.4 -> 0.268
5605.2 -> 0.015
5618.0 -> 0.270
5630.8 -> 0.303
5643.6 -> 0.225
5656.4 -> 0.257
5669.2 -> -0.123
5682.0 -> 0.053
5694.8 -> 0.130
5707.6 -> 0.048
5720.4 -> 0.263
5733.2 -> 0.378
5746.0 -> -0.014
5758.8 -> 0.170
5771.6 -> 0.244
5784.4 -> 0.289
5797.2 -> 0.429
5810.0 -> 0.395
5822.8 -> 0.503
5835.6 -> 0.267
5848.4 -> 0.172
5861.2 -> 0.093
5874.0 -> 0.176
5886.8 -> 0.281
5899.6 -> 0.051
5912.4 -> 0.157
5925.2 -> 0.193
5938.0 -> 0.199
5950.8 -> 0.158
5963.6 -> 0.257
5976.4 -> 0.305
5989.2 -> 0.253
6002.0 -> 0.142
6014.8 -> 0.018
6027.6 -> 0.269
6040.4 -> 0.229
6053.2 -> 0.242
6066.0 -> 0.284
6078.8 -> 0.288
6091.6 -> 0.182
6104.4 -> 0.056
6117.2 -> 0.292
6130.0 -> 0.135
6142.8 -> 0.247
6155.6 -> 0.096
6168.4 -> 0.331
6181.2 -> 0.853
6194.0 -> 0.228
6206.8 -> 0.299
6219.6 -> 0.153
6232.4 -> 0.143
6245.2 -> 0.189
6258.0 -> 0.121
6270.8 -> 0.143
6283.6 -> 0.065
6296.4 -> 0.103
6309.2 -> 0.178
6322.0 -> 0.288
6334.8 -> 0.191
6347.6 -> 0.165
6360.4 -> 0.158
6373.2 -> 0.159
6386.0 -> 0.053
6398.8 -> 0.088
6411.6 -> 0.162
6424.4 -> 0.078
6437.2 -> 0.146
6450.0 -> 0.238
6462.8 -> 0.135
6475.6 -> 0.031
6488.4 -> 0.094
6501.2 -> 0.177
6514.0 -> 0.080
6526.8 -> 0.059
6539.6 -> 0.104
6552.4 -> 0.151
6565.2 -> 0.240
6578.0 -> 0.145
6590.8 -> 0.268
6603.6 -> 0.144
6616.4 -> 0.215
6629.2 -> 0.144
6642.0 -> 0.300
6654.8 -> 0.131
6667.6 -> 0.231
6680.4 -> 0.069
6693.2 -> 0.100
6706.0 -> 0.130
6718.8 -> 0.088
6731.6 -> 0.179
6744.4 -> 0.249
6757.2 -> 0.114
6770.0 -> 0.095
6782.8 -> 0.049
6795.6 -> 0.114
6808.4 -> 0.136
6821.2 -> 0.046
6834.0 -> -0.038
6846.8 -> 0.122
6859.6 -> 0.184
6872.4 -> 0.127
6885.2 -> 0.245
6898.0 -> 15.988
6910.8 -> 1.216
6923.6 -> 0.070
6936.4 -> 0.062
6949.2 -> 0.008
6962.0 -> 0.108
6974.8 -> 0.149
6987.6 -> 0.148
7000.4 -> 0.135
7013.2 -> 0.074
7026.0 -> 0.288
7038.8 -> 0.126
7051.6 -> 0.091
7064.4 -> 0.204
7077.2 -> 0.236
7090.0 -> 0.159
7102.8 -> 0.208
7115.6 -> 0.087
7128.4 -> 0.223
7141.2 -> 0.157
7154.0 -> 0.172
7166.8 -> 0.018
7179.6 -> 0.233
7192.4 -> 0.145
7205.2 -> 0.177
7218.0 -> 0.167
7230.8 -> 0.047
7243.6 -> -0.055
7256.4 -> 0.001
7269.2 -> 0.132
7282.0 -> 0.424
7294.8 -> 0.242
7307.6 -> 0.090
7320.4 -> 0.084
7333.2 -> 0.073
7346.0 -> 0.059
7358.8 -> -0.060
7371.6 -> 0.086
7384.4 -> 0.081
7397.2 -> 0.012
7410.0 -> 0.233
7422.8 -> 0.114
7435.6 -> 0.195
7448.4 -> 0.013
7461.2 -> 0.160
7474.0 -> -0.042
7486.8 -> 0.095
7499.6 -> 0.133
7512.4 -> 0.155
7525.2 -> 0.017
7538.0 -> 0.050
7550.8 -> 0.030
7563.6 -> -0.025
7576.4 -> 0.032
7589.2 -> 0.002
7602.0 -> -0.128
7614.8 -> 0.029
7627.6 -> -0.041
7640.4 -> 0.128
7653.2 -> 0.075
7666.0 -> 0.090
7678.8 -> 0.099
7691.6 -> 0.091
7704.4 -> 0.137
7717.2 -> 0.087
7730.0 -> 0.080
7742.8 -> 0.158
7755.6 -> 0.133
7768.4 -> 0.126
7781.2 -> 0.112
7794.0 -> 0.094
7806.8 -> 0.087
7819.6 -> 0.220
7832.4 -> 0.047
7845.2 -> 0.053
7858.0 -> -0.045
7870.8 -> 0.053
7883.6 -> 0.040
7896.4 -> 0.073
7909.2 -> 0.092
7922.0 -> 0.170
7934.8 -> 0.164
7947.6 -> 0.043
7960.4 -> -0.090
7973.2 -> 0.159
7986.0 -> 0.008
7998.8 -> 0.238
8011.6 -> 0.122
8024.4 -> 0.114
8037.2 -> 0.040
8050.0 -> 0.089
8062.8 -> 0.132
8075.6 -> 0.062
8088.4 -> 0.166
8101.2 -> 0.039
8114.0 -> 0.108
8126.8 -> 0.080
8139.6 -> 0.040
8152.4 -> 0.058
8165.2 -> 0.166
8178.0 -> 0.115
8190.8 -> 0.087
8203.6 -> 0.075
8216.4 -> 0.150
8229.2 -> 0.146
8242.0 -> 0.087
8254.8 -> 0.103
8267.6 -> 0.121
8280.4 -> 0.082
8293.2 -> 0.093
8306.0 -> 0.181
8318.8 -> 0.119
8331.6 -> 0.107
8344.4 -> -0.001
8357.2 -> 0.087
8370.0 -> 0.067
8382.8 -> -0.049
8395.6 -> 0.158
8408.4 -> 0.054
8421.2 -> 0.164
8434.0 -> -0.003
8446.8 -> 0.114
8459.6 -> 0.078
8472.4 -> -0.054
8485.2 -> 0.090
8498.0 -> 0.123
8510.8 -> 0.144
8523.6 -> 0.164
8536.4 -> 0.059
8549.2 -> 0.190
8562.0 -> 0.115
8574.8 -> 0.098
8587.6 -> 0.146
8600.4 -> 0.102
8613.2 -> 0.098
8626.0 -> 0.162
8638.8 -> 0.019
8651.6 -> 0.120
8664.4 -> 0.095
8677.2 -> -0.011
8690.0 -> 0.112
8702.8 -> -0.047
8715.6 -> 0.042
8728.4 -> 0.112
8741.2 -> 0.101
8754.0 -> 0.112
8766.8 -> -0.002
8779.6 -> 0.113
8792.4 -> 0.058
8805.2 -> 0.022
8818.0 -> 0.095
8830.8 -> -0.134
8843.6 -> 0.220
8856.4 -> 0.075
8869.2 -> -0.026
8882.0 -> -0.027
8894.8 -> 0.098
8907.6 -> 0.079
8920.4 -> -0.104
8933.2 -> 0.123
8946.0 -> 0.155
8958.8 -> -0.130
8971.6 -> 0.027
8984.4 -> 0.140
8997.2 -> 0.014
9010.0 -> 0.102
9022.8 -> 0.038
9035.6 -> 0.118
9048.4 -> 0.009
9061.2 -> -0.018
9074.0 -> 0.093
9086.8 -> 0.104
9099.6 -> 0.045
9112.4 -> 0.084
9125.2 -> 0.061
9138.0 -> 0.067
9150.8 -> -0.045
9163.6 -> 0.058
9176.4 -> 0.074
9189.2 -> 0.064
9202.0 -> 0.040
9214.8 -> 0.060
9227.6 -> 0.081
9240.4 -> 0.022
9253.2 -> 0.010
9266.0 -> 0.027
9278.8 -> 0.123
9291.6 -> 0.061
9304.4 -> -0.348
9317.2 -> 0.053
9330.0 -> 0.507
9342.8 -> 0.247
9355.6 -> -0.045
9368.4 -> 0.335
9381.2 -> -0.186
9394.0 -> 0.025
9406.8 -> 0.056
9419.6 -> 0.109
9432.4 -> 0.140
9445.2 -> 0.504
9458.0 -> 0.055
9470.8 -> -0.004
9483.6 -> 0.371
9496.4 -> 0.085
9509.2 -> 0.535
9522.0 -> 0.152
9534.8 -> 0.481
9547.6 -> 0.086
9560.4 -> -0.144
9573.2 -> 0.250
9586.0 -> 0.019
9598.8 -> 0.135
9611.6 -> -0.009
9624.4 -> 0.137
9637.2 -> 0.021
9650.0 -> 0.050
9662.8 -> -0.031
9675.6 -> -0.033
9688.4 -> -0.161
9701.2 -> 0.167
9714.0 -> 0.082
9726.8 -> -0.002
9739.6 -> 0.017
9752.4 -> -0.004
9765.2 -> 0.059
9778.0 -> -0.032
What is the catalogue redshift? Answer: 0.052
